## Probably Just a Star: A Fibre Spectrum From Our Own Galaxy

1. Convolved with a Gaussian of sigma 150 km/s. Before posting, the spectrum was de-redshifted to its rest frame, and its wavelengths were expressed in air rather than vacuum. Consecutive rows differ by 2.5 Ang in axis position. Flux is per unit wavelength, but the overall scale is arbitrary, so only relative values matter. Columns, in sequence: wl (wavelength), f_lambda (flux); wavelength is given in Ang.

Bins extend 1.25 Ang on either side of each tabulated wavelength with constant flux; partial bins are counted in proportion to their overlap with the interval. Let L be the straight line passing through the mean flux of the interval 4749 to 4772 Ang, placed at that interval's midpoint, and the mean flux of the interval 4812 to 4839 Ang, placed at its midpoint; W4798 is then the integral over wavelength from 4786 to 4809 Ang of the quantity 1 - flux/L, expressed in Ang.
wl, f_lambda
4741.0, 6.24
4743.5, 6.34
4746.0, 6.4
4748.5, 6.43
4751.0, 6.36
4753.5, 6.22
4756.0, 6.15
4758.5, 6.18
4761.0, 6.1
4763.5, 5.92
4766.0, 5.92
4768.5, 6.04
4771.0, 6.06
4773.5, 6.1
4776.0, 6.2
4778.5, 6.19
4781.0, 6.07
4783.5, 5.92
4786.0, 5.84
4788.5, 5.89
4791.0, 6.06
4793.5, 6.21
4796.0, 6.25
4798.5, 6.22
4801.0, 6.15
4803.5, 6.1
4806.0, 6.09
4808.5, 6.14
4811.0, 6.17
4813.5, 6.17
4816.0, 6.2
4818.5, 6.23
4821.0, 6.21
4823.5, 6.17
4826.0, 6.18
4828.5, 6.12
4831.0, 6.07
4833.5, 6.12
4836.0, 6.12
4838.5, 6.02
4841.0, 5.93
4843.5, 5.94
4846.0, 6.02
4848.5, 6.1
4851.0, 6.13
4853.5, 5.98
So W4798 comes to 0.11 Ang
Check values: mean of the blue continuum 6.12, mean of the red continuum 6.15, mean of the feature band 6.11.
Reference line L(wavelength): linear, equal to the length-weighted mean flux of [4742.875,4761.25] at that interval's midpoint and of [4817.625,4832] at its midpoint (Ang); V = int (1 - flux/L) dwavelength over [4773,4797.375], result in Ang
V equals 0.6 Ang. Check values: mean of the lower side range 6.28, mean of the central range 6.07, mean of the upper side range 6.16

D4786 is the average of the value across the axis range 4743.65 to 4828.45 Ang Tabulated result 6.14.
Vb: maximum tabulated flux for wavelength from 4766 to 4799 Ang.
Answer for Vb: 6.25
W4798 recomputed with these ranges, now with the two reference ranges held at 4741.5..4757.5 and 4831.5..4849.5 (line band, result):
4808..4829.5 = -0.27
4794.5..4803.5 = -0.04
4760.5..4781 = 0.59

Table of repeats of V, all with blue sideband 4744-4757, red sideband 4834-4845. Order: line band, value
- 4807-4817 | -0.1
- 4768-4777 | 0.2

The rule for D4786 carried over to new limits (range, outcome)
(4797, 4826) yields 6.17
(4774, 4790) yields 6.02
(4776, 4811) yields 6.09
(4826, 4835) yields 6.11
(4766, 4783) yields 6.09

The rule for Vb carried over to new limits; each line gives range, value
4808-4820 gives 6.23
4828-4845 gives 6.12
